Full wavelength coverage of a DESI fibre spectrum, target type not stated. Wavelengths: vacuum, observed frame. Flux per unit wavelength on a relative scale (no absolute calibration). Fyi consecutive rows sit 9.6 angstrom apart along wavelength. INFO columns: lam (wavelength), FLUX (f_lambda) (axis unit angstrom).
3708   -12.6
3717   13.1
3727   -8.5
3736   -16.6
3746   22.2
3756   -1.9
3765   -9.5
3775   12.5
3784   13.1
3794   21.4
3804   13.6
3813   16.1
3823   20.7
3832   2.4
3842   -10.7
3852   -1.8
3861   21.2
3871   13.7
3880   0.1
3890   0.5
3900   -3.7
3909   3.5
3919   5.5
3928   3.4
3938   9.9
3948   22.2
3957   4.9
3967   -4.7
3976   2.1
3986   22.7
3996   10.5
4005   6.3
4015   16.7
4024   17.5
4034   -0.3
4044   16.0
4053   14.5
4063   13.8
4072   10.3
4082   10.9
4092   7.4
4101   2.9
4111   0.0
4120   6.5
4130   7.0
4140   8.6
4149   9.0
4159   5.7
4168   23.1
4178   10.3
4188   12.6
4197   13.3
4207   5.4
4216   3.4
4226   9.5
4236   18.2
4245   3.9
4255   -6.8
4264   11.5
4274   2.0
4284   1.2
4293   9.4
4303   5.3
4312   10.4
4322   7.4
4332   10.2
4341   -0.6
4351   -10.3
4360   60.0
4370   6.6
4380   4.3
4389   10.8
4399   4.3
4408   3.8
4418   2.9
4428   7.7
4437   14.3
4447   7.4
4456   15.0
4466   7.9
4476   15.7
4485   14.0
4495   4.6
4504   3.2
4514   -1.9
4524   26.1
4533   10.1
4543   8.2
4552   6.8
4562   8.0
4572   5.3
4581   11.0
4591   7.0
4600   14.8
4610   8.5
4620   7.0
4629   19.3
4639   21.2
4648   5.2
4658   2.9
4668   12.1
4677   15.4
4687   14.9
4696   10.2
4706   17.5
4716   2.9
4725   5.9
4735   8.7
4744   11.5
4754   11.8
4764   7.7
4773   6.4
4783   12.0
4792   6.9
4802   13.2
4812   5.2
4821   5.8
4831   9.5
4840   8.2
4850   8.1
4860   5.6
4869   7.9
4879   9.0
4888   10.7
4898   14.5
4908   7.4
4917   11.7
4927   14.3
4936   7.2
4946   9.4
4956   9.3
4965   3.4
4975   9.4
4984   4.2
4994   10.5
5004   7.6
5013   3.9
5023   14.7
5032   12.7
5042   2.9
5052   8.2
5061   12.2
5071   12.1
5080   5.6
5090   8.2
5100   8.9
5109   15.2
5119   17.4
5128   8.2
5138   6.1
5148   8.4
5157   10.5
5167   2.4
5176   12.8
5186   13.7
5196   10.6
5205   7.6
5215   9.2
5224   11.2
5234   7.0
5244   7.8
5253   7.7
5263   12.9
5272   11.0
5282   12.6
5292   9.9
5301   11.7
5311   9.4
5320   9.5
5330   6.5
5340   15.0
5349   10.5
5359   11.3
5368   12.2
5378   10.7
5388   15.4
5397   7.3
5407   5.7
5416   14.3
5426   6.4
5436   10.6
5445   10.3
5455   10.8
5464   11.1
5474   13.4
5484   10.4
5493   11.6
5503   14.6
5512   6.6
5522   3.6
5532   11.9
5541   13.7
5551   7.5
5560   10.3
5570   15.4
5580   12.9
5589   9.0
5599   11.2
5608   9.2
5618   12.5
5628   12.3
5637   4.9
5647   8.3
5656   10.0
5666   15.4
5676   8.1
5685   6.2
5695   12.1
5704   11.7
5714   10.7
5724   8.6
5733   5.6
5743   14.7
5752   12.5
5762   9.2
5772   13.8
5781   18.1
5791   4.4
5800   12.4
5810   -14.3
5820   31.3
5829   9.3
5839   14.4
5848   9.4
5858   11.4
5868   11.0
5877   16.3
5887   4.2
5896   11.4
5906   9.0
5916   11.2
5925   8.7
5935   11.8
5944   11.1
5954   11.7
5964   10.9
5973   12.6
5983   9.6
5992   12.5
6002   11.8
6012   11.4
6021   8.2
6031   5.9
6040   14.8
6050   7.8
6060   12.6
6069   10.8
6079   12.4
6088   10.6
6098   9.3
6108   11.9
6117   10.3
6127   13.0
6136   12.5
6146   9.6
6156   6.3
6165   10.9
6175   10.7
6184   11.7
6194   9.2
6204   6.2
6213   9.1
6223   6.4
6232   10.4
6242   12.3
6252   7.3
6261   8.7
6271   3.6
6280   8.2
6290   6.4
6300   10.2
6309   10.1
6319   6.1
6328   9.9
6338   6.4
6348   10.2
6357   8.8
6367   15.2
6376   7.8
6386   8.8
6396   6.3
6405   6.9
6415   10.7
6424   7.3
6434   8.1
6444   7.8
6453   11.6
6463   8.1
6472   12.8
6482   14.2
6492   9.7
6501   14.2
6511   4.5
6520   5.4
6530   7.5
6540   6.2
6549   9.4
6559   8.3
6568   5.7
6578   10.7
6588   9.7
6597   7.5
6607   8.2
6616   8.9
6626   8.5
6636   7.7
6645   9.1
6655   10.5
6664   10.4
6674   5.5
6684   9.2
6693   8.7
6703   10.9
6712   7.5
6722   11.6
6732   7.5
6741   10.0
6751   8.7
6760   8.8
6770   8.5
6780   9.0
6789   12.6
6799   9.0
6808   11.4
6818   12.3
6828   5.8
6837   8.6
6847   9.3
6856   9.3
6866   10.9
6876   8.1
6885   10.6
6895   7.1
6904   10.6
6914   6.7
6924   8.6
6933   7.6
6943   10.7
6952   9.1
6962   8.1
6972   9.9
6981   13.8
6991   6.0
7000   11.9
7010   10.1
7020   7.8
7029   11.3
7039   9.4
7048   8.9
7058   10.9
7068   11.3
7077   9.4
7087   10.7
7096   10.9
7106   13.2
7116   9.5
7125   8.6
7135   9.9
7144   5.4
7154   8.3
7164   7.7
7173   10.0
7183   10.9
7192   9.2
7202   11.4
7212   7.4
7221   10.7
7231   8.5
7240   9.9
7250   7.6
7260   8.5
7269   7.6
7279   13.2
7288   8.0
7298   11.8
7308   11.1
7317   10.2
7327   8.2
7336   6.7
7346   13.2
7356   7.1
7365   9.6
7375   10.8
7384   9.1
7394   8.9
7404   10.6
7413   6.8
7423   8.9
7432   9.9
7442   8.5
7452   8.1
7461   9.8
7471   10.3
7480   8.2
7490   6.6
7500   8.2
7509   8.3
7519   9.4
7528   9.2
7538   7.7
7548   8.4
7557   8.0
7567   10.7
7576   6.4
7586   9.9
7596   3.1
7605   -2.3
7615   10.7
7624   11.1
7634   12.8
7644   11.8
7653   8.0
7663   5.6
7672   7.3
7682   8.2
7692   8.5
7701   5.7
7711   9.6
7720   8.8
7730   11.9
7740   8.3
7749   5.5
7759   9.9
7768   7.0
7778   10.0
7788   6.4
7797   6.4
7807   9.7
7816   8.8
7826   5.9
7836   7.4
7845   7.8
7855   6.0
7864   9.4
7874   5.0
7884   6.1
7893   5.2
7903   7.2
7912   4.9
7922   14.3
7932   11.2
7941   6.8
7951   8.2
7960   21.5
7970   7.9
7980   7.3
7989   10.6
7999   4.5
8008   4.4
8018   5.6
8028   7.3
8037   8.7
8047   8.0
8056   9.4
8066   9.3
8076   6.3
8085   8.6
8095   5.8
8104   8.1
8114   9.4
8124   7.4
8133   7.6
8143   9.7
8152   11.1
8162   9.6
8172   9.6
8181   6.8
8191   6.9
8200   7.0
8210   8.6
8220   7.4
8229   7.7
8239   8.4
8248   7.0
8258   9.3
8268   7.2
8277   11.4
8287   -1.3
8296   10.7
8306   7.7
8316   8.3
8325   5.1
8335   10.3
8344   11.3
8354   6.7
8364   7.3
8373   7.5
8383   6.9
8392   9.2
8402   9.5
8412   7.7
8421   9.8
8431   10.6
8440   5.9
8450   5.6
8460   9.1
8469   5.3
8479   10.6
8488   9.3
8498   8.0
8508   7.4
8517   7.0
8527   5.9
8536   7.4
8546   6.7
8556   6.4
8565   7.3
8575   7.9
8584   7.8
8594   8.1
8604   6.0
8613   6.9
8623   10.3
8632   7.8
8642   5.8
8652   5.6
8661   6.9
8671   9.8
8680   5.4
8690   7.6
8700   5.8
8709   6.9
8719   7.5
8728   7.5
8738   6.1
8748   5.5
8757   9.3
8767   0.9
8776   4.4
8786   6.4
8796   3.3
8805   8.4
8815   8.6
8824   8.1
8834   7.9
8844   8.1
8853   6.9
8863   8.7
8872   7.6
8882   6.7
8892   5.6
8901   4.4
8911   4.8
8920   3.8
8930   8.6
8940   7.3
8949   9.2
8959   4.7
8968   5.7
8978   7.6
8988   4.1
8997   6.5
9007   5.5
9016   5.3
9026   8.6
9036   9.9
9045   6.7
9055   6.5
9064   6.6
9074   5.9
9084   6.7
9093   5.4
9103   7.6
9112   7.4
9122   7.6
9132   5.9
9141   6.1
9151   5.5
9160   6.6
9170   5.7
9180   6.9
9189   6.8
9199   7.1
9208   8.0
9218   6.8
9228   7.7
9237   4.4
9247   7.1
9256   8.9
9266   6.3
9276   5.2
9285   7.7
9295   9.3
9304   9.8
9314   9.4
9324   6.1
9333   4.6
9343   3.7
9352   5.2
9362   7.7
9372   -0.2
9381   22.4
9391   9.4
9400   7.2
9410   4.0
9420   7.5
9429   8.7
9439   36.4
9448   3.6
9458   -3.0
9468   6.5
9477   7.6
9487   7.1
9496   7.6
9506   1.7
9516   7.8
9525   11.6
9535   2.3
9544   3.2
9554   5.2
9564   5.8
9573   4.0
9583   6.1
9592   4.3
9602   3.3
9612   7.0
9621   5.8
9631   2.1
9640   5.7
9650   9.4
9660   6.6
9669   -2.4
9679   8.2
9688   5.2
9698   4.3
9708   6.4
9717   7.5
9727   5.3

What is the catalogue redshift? 0.21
